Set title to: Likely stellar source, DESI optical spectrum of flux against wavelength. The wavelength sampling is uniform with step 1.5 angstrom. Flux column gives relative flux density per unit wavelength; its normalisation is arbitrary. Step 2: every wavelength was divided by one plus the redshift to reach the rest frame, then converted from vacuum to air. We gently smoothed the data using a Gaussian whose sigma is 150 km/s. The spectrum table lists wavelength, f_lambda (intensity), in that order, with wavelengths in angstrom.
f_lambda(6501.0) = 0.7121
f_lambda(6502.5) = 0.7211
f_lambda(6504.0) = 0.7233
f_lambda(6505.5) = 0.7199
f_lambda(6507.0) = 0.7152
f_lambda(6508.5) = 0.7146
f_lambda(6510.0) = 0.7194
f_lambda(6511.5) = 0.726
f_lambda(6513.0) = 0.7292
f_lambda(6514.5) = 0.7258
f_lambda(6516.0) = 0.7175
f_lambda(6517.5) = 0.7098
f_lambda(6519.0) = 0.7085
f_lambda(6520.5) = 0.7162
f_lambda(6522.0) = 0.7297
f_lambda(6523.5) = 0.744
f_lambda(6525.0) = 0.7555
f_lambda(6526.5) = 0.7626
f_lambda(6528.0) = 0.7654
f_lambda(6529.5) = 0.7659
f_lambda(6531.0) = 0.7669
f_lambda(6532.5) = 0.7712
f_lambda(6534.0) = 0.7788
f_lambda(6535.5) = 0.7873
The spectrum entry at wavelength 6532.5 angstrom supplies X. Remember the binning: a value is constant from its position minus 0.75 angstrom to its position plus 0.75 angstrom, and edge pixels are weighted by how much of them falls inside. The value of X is 0.7712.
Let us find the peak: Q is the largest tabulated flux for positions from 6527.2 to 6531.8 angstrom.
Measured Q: 0.7669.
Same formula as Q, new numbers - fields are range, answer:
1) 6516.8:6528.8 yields 0.7654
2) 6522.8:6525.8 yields 0.7555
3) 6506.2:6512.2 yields 0.726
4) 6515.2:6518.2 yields 0.7175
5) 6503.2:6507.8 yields 0.7233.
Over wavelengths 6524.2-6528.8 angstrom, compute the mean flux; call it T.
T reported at 0.761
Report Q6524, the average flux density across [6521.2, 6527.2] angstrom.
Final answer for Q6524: 0.748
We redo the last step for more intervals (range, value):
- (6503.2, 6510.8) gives 0.719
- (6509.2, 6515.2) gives 0.725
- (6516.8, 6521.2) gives 0.711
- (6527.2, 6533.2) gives 0.767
